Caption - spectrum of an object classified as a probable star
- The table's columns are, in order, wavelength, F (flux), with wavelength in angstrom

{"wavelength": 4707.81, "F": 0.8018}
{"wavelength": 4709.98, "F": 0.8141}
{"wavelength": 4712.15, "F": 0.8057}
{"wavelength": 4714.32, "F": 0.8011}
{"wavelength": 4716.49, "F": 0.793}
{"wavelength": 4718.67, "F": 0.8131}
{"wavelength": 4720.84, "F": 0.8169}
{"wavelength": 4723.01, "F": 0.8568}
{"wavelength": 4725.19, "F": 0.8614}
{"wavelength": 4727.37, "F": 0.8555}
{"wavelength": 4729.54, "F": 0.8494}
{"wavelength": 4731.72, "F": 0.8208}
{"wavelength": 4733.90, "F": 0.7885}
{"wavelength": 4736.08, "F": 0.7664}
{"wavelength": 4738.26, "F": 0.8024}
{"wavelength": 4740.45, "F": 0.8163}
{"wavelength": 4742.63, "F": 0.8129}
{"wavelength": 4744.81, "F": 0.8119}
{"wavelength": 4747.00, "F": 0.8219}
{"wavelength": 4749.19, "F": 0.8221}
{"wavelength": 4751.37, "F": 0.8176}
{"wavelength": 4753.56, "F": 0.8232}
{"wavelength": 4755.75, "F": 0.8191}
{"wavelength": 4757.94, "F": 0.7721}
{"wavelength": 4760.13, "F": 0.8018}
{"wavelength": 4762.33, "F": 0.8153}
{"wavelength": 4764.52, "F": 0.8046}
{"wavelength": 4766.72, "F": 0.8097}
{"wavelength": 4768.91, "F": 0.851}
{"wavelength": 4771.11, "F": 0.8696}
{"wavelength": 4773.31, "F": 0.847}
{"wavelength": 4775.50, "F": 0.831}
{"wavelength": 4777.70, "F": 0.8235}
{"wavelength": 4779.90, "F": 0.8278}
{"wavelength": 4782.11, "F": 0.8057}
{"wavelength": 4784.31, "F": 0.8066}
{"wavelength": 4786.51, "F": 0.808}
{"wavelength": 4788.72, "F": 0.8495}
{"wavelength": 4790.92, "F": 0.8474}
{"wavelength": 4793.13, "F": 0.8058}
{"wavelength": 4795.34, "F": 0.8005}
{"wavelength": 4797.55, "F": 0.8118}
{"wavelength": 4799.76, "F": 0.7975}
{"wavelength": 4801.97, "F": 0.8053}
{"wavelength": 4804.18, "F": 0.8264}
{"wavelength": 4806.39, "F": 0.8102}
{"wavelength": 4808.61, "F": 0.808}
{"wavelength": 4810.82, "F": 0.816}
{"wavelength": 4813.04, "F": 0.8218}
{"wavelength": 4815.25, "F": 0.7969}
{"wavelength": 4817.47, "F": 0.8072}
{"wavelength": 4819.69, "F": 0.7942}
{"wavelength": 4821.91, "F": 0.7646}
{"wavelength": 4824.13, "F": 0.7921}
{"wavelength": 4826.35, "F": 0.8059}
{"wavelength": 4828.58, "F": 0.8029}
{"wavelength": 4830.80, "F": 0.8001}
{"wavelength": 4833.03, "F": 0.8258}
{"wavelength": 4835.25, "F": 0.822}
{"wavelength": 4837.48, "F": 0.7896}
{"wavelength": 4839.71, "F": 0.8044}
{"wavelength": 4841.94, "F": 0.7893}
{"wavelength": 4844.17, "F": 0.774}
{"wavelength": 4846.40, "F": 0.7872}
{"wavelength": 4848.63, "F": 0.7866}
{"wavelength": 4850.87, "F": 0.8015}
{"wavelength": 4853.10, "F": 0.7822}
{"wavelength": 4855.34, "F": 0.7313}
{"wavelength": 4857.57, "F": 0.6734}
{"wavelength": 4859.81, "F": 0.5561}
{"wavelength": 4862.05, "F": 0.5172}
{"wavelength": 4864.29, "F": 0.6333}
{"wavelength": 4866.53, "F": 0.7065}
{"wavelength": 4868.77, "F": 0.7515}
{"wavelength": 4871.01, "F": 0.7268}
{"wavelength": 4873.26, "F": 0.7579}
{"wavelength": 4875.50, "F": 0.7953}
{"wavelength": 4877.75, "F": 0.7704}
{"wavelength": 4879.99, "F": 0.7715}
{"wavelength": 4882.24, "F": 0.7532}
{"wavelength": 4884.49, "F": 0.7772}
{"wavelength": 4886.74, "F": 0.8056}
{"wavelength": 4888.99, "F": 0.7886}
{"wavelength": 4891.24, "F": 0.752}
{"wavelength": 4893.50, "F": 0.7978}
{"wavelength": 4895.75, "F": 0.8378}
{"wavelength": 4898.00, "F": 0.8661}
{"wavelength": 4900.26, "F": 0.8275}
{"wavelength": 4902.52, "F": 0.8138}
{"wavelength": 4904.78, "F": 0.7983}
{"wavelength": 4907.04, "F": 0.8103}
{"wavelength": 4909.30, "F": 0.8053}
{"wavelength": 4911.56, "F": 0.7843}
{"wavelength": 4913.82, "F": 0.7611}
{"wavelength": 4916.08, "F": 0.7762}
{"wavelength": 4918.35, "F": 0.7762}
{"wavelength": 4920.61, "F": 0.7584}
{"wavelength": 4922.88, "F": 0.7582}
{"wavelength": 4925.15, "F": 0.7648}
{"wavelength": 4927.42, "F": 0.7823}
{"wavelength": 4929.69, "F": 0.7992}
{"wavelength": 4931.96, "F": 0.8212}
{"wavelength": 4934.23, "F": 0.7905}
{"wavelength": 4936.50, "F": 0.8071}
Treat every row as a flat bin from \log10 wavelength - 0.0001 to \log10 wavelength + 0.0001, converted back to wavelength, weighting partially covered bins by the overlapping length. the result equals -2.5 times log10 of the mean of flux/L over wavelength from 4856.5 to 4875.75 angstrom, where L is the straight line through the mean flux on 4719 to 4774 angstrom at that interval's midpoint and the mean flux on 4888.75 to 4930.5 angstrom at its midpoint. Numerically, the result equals 0.19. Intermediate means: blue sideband 0.821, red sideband 0.792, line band 0.675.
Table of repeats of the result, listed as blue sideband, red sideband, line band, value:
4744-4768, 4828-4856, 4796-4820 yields -0.01 mag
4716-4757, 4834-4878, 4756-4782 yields -0.03 mag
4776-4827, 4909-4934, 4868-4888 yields 0.03 mag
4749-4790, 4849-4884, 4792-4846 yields -0.05 mag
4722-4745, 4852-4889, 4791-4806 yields -0.05 mag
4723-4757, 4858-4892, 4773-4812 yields -0.05 mag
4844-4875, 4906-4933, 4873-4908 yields -0.07 mag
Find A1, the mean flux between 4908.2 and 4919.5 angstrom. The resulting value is 0.781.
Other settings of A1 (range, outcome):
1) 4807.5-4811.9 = 0.812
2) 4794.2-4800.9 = 0.803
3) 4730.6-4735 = 0.805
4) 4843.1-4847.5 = 0.781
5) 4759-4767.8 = 0.807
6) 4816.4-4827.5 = 0.792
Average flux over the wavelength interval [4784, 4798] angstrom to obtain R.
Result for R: 0.819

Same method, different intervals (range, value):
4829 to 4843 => 0.805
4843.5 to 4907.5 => 0.756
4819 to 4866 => 0.753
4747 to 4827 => 0.815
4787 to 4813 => 0.816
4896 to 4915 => 0.81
